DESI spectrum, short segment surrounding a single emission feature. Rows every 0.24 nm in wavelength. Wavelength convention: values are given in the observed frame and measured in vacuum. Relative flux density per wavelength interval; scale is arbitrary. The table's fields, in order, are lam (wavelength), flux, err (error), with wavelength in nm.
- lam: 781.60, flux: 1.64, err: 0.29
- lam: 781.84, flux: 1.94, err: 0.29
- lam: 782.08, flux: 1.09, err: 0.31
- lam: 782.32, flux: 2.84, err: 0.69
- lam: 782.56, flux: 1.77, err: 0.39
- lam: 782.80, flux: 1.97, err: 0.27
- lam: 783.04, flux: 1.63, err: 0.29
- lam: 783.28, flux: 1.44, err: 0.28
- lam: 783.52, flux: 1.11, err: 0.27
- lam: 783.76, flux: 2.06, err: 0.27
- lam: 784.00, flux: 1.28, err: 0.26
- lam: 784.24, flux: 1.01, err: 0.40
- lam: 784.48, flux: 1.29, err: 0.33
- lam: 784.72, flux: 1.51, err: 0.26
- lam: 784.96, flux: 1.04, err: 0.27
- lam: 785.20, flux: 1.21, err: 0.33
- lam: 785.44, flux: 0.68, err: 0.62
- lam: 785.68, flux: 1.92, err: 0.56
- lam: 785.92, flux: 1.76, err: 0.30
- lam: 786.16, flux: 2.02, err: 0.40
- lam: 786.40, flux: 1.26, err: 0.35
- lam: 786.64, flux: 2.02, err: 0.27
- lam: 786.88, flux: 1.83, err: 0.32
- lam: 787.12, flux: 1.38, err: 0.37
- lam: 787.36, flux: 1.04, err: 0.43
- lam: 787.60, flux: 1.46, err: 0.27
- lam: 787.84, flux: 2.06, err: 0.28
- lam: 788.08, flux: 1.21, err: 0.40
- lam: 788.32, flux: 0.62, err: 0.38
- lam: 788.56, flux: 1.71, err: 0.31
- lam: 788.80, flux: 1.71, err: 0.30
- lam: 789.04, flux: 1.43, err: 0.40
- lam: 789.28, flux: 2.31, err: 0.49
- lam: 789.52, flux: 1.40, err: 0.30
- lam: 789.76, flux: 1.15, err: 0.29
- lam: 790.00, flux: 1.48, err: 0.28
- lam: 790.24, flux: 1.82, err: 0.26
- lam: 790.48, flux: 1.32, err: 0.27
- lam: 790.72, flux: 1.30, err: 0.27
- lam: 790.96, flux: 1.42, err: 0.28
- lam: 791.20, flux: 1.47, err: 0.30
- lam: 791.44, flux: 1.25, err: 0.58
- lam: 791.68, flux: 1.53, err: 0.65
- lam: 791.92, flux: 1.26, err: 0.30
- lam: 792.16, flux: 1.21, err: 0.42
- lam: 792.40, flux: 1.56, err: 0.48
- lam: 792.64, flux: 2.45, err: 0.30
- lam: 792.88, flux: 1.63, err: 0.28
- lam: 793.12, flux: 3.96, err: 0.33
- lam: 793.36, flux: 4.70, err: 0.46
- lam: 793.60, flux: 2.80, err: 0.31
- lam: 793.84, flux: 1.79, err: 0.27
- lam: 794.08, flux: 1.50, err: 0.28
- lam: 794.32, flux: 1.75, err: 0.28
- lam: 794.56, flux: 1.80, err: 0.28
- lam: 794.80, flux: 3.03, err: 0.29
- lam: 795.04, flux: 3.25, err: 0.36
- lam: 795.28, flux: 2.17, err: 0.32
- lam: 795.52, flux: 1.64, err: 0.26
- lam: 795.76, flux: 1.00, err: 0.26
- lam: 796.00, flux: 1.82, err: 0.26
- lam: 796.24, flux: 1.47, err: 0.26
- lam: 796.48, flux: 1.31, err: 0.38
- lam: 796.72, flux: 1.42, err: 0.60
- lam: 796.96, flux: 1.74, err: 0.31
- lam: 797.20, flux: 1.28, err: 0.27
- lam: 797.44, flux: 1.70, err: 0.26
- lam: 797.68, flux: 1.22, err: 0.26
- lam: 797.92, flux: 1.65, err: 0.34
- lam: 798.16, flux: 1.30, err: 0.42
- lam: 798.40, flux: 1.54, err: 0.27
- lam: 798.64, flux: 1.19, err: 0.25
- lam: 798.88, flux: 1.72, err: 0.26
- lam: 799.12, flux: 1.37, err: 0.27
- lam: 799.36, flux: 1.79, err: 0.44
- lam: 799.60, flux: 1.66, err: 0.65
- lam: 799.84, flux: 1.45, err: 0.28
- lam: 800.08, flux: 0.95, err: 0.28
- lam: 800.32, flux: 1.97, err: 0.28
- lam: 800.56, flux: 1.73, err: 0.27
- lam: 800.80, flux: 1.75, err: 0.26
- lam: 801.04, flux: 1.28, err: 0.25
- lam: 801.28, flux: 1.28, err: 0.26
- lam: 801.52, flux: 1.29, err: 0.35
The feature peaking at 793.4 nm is [S II]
